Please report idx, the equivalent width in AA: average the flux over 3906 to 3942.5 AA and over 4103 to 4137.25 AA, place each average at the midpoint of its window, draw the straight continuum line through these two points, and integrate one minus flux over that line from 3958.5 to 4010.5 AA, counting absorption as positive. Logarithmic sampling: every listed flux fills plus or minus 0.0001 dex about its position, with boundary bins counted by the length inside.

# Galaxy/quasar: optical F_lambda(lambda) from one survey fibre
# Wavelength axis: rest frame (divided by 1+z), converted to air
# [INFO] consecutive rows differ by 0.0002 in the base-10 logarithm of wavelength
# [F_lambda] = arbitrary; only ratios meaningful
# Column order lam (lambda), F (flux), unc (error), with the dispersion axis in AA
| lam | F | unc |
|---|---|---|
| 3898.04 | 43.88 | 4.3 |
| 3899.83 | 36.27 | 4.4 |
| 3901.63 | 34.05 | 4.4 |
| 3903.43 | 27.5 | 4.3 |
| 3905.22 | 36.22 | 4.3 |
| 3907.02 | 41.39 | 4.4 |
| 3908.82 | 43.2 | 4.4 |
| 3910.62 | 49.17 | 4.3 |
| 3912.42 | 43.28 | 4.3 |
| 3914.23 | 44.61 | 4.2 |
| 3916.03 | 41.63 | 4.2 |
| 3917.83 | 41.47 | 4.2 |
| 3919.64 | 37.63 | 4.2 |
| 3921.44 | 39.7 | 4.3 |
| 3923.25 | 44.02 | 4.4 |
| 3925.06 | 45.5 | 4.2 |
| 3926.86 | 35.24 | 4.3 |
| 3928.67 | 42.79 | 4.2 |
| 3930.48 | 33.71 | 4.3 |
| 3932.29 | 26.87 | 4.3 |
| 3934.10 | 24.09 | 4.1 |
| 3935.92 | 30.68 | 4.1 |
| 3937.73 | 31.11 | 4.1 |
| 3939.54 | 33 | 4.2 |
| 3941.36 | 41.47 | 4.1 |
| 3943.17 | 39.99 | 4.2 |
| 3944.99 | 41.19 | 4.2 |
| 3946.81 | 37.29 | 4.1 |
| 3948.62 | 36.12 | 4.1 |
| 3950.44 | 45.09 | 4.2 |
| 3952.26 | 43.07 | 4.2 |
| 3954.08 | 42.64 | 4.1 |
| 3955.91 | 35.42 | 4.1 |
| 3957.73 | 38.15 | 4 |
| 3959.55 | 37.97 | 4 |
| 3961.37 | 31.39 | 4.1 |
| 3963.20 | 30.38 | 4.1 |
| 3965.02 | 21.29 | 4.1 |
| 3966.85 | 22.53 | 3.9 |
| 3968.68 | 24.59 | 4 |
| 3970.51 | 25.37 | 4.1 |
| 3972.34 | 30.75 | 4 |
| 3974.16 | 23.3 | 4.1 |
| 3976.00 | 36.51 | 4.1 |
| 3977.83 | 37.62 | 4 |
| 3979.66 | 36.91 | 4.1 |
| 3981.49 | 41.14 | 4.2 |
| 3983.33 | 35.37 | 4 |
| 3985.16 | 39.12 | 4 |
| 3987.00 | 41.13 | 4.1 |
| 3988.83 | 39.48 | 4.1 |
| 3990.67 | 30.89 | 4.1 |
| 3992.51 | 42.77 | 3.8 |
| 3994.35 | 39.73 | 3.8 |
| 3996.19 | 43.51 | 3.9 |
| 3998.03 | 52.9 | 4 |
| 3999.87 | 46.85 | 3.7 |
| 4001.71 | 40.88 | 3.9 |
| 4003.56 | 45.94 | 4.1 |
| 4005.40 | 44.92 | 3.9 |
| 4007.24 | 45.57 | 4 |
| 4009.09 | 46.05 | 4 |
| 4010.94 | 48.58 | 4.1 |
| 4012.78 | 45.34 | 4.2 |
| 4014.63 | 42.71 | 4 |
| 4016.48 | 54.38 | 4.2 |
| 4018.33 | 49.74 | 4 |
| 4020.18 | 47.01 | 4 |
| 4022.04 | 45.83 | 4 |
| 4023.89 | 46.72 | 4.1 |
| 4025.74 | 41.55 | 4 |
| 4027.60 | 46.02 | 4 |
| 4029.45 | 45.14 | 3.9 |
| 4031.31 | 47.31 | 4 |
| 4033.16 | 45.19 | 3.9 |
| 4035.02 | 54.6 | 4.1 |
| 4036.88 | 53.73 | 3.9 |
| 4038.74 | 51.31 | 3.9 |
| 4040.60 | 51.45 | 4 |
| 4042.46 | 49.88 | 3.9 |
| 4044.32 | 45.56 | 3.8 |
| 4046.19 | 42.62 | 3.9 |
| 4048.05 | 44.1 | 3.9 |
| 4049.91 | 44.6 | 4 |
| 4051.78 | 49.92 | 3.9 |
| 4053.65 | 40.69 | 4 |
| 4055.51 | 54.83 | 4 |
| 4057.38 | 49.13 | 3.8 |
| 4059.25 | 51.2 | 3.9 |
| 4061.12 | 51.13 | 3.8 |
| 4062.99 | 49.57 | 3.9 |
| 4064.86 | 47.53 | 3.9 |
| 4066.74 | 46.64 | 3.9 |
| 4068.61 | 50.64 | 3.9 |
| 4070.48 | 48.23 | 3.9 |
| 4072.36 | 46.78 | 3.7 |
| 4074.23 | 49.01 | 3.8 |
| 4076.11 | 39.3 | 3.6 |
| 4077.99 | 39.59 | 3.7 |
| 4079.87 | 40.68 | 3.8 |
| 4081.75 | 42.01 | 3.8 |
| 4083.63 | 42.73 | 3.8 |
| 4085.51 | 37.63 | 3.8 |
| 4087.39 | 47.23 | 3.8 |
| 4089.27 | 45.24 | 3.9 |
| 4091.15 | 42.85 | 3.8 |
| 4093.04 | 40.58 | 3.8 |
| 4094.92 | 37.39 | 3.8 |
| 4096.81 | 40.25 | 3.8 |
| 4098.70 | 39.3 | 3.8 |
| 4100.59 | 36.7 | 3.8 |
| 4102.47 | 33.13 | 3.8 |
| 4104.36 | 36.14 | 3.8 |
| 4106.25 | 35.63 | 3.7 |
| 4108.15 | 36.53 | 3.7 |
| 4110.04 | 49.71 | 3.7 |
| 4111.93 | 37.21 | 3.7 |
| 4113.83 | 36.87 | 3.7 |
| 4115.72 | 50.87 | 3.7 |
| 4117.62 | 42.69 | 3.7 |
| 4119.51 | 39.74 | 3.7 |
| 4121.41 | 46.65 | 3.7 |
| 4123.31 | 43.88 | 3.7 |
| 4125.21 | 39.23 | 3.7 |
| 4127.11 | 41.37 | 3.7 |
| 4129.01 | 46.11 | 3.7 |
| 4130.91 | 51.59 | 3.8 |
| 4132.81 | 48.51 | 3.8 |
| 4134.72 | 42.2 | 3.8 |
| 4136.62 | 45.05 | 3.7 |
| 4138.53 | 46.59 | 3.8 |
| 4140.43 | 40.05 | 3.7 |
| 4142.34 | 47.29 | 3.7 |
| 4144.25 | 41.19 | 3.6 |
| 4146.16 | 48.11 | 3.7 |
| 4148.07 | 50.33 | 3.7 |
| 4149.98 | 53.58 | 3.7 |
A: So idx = 3.6 AA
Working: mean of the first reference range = 38.5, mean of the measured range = 37.1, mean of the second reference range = 42.6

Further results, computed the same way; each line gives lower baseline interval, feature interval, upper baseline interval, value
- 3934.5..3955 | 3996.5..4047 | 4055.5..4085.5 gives -4.99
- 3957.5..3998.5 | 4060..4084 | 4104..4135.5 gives -3.47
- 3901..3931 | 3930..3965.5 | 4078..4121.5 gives 4.45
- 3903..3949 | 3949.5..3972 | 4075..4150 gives 3.37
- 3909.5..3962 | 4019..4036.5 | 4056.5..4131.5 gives -2.40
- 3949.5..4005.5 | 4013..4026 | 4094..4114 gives -3.39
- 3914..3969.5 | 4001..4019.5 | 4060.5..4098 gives -2.95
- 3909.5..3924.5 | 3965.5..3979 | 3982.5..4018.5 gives 4.60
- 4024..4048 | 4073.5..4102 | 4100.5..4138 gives 2.00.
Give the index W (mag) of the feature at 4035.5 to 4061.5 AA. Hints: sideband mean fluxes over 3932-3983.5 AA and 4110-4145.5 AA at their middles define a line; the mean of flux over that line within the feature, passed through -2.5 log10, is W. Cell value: -0.233 mag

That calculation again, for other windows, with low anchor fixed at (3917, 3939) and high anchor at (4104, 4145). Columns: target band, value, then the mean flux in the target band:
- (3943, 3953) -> -0.105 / 40.4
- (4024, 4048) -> -0.194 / 47.7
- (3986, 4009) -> -0.119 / 43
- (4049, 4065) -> -0.199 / 48.8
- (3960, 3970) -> 0.369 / 26.5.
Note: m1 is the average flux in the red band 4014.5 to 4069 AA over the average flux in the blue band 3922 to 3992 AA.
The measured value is 1.37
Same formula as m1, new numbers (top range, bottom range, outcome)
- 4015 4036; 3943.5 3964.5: 1.26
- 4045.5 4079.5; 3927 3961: 1.28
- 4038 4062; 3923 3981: 1.40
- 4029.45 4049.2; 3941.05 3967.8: 1.34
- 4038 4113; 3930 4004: 1.22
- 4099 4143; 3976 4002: 1.04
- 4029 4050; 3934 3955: 1.28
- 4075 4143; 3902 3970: 1.14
